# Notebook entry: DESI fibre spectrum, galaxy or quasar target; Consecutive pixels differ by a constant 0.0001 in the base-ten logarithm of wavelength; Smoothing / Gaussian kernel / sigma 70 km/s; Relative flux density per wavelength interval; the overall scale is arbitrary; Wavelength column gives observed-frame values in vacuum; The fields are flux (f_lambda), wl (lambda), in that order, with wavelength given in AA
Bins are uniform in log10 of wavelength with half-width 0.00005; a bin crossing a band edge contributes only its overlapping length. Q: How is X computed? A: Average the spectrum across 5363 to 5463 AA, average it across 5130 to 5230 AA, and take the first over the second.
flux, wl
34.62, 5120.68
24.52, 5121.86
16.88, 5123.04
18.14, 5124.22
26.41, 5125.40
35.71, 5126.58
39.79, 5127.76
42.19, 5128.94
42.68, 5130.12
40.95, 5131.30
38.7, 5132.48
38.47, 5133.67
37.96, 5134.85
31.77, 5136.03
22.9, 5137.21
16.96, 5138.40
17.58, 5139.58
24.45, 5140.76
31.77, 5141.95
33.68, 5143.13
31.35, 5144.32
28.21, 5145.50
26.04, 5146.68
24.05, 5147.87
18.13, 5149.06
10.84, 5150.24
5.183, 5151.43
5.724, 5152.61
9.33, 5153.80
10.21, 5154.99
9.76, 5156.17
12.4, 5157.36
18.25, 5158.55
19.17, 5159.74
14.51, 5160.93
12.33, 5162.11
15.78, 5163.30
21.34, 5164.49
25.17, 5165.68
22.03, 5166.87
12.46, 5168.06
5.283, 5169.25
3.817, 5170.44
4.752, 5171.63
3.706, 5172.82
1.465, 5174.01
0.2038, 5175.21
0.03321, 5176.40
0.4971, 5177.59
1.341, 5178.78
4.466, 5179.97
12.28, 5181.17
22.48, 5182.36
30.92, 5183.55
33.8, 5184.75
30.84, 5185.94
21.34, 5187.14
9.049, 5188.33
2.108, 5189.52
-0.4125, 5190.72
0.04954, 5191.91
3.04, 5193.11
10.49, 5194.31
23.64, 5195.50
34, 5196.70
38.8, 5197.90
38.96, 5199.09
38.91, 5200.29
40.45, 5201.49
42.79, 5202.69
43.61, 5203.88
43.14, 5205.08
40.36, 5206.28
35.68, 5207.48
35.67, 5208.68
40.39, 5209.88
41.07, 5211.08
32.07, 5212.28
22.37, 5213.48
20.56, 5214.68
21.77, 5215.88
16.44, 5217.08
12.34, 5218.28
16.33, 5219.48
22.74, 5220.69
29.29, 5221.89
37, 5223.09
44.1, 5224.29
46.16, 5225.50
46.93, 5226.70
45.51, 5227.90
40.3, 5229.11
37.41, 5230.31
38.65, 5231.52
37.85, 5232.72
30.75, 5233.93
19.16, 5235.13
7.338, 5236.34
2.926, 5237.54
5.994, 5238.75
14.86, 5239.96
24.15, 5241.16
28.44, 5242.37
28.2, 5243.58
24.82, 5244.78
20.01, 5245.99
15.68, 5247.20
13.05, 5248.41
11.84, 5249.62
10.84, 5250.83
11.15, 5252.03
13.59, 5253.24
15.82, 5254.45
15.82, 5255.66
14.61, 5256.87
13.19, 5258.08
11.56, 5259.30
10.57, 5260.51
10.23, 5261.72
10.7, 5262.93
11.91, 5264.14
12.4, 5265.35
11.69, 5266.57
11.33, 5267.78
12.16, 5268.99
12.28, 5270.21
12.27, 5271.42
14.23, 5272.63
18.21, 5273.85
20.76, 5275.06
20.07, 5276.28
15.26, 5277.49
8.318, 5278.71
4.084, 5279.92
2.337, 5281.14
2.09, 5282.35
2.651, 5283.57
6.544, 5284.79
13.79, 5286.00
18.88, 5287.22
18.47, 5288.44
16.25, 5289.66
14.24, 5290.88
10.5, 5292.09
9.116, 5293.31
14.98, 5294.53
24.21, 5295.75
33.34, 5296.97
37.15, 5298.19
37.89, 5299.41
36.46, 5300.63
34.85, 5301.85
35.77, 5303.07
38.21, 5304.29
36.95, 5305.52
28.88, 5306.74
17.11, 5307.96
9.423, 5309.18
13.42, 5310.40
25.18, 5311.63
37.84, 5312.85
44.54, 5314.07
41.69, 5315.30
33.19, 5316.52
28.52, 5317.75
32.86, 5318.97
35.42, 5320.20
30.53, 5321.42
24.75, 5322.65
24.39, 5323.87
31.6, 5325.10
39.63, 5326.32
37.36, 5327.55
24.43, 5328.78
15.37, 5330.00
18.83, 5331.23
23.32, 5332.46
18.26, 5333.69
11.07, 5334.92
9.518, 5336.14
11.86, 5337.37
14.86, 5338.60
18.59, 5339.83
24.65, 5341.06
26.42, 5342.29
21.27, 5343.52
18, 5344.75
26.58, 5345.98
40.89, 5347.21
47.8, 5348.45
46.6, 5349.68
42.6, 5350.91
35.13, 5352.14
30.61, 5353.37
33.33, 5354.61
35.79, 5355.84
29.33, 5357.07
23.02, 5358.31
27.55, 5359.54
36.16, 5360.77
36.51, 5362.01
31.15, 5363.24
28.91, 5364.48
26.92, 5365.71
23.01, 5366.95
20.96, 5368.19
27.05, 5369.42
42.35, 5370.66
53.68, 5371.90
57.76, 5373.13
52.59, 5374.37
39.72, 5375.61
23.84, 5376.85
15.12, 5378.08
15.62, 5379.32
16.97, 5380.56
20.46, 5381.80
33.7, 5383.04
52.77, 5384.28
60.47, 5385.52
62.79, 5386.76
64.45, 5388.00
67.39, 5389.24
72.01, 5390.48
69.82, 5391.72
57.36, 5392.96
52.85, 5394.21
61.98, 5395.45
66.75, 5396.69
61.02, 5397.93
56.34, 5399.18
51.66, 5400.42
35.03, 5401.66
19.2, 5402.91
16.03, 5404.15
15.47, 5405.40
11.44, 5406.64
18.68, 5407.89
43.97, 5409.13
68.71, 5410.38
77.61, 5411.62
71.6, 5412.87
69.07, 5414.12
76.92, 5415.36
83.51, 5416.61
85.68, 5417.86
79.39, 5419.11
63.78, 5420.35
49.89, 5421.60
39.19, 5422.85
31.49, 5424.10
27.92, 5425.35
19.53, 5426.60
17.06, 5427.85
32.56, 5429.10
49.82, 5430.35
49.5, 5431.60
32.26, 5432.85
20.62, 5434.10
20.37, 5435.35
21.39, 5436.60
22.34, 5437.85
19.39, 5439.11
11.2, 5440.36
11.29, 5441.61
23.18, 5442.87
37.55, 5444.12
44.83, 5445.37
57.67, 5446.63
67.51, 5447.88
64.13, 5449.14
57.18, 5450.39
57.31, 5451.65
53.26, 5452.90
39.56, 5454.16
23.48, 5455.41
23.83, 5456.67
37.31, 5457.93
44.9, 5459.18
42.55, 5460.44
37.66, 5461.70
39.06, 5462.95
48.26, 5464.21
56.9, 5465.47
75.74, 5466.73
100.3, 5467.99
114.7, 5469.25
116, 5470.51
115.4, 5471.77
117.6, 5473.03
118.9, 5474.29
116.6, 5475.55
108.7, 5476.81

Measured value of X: 1.87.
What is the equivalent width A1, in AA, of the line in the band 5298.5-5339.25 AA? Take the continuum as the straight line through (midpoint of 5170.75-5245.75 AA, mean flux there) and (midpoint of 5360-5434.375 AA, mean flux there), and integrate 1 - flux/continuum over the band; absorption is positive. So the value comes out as 9.4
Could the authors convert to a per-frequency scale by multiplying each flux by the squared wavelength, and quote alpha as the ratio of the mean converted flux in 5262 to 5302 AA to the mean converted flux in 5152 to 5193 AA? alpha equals 1.4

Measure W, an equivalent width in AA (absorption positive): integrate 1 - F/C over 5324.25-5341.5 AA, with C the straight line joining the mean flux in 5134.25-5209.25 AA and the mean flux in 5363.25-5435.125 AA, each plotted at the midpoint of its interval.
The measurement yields 7.3 AA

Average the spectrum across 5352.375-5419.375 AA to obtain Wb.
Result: 44.5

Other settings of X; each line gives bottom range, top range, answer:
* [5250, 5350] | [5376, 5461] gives 2.08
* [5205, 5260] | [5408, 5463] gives 1.77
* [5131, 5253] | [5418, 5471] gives 2.03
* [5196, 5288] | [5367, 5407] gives 1.92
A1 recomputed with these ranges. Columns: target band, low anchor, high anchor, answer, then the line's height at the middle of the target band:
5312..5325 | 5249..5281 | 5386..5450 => -4.8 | 24.4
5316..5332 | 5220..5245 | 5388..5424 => 5.2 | 42.7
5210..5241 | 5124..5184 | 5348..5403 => -1.6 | 26.5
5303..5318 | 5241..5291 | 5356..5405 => -3.3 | 24.4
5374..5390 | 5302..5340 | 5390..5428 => 1.2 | 43.5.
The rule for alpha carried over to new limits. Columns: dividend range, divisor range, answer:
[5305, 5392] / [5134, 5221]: 1.70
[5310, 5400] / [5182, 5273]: 1.61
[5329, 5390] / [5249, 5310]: 1.97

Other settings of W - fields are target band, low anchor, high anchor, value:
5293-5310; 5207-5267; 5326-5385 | -1.3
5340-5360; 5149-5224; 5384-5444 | 3.5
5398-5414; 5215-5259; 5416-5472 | 0.4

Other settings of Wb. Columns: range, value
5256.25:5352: 21.9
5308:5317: 28.5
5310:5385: 29.8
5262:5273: 12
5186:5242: 27.4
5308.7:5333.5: 28.5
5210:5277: 21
